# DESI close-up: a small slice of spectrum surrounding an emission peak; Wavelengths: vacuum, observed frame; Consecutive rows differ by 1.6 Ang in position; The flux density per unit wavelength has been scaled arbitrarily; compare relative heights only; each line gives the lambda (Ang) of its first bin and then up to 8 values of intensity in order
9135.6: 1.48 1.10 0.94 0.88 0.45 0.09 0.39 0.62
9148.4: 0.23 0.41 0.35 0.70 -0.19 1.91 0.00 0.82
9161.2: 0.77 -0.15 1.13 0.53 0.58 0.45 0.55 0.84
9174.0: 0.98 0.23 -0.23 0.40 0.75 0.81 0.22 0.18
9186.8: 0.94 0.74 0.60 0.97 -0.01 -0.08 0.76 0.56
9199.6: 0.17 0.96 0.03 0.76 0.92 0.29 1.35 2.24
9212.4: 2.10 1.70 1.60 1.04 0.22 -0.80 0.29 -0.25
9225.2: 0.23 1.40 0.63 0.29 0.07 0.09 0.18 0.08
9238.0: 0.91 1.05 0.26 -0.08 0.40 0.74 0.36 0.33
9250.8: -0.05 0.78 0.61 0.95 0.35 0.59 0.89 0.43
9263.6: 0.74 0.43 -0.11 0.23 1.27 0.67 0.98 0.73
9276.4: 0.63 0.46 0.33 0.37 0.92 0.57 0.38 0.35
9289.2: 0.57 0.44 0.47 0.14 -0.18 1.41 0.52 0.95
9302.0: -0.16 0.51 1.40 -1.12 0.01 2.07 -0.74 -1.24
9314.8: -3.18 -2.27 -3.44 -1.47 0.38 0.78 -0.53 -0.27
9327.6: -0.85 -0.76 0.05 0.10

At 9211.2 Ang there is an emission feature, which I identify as H-beta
